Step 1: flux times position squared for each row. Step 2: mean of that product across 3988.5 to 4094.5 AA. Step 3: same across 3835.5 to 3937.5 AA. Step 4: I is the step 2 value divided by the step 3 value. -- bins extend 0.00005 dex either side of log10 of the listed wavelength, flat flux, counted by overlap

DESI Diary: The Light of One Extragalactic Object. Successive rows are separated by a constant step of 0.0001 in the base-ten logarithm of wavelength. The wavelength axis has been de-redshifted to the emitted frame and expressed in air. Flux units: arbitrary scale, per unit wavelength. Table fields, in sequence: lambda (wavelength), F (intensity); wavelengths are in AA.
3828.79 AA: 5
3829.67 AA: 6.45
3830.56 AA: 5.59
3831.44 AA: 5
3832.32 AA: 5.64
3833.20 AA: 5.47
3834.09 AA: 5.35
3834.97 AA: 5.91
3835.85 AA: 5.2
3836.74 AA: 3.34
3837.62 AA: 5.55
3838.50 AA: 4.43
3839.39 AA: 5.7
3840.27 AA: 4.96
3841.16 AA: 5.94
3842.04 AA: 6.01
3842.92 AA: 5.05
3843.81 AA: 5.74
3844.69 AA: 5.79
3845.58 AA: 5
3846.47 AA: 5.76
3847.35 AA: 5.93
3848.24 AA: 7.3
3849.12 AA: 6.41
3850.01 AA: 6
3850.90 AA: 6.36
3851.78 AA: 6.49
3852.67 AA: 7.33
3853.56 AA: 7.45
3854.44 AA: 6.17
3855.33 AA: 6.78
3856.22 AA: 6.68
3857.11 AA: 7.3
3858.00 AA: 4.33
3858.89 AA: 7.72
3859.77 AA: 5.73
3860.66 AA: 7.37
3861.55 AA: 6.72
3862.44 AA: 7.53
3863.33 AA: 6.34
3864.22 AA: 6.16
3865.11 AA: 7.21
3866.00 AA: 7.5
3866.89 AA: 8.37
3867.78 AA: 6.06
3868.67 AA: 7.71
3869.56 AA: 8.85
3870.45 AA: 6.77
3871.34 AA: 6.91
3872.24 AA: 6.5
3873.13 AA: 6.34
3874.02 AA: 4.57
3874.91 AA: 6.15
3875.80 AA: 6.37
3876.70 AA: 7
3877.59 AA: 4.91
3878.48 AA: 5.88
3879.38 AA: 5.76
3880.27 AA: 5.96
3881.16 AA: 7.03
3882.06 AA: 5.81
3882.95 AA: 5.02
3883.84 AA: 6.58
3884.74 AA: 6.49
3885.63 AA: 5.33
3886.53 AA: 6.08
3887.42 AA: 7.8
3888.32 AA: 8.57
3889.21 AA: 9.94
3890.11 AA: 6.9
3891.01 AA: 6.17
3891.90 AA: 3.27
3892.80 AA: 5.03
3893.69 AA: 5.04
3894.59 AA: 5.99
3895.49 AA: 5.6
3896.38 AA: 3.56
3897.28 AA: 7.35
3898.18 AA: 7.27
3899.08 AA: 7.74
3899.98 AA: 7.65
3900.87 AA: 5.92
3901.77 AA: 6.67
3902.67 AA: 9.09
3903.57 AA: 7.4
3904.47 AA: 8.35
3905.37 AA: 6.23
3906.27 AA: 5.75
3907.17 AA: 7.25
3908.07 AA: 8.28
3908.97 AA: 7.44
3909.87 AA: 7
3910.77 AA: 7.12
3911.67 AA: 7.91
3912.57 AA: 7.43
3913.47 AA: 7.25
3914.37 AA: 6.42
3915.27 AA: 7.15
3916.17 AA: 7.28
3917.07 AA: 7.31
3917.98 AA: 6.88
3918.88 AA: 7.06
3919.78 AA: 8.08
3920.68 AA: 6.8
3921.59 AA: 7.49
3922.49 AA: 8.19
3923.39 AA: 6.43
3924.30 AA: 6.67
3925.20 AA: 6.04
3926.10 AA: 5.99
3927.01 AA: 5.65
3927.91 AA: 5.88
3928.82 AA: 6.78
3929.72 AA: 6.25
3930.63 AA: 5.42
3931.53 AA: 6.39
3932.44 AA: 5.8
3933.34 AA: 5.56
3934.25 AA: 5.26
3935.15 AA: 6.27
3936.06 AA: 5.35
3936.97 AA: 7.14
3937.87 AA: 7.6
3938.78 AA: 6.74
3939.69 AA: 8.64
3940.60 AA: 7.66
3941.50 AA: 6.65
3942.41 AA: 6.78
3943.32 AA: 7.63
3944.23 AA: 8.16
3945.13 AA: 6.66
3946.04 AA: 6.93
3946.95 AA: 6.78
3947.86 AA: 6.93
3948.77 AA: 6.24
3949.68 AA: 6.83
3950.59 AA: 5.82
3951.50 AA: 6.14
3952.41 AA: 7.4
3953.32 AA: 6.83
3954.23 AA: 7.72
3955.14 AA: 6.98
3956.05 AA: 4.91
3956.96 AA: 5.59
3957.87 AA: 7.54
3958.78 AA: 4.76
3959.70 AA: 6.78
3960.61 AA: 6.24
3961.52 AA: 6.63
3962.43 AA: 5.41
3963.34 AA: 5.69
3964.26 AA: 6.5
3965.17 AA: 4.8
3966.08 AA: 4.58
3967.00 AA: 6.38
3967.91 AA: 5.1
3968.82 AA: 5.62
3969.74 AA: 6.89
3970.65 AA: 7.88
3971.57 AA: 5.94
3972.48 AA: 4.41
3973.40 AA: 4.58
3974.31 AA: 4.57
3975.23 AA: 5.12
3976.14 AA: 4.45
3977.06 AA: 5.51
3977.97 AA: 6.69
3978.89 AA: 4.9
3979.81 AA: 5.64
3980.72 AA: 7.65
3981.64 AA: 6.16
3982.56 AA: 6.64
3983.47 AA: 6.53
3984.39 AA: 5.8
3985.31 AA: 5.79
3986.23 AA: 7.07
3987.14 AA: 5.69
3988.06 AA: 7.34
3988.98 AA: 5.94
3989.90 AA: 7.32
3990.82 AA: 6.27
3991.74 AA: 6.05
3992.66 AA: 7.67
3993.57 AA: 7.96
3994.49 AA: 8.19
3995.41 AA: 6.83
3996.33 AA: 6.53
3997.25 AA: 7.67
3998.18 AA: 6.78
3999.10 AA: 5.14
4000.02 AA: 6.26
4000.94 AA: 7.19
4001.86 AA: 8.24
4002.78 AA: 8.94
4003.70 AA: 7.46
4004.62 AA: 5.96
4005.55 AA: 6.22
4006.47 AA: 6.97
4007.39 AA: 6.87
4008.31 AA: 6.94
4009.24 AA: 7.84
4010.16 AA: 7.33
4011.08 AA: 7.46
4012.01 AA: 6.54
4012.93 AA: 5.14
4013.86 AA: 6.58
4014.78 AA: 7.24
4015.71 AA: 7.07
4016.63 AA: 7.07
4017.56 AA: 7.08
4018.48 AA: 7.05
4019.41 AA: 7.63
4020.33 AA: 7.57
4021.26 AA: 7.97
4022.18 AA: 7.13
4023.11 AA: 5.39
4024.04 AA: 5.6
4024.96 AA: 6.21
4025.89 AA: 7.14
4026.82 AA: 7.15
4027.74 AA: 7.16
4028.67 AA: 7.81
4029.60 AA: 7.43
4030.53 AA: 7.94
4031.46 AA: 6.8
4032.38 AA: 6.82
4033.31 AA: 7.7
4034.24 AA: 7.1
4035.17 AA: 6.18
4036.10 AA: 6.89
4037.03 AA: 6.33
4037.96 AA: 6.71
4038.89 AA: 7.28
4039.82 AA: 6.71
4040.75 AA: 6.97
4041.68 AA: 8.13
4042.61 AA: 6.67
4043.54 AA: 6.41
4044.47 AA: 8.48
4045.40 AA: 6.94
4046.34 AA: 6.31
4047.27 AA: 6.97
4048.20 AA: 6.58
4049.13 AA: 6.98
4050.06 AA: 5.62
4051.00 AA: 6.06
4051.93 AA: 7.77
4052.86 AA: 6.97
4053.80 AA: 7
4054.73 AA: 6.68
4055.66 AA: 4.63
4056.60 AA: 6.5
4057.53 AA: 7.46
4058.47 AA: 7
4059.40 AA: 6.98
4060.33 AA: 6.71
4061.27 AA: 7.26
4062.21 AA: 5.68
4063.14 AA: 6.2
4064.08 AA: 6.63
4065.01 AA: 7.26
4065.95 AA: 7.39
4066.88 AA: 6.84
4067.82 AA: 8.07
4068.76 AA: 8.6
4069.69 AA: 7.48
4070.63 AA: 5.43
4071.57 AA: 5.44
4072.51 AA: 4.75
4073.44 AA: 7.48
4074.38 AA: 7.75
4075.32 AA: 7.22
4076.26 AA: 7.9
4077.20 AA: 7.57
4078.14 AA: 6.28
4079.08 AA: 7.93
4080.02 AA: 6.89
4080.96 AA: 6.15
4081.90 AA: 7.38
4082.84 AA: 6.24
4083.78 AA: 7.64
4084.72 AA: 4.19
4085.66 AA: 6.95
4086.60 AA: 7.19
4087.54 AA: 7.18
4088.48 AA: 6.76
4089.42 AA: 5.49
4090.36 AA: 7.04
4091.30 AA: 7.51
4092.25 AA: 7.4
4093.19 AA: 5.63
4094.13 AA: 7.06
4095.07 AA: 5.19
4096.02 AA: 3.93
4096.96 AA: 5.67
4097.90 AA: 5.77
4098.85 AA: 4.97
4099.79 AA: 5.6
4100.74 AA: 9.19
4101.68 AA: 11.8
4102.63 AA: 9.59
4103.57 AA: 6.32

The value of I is 1.1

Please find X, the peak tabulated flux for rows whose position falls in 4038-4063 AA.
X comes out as 8.48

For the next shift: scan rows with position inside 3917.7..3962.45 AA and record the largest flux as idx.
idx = 8.64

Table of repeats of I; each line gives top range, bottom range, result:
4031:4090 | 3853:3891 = 1.12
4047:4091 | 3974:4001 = 1.11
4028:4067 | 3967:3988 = 1.21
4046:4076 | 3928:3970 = 1.12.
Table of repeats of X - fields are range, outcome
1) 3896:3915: 9.09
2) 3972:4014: 8.94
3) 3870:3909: 9.94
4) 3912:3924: 8.19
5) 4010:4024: 7.97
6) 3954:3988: 7.88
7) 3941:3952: 8.16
